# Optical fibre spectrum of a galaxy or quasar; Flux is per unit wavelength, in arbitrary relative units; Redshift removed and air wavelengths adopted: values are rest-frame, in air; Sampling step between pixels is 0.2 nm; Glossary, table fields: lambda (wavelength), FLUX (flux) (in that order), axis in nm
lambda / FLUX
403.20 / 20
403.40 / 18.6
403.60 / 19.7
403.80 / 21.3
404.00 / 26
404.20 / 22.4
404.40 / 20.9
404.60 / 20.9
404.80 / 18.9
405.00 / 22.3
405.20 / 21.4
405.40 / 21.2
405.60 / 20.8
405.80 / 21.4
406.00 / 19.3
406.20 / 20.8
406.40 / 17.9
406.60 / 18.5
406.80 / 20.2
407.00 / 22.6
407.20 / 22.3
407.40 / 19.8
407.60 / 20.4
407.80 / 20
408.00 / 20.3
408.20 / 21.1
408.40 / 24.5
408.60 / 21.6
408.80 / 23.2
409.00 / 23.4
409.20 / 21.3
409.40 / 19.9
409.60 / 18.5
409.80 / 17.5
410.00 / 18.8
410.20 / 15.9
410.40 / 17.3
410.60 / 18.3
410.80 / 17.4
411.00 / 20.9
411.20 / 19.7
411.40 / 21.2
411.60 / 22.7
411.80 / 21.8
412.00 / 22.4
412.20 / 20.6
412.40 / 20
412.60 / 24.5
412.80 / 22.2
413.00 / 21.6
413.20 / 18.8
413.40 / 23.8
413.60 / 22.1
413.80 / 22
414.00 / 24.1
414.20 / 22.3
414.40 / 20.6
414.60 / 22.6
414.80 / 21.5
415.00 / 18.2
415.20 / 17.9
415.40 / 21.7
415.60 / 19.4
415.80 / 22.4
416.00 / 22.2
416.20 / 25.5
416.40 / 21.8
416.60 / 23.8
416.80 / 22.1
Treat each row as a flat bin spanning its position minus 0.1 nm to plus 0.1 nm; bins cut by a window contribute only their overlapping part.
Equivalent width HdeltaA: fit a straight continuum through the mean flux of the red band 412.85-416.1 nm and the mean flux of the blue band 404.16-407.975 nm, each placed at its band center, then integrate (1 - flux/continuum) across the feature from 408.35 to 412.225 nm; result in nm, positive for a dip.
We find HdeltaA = 0.13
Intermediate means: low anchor 20.6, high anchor 21.3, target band 20.3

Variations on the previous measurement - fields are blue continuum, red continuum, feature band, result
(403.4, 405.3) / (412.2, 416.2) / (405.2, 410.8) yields 0.32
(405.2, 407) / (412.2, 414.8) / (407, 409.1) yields -0.10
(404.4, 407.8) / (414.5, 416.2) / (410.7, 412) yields 0.00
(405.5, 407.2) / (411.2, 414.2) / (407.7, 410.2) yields 0.04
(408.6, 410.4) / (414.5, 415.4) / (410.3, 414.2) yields -0.22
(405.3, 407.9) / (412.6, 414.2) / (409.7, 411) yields 0.22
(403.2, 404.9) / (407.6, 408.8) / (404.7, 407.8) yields 0.12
